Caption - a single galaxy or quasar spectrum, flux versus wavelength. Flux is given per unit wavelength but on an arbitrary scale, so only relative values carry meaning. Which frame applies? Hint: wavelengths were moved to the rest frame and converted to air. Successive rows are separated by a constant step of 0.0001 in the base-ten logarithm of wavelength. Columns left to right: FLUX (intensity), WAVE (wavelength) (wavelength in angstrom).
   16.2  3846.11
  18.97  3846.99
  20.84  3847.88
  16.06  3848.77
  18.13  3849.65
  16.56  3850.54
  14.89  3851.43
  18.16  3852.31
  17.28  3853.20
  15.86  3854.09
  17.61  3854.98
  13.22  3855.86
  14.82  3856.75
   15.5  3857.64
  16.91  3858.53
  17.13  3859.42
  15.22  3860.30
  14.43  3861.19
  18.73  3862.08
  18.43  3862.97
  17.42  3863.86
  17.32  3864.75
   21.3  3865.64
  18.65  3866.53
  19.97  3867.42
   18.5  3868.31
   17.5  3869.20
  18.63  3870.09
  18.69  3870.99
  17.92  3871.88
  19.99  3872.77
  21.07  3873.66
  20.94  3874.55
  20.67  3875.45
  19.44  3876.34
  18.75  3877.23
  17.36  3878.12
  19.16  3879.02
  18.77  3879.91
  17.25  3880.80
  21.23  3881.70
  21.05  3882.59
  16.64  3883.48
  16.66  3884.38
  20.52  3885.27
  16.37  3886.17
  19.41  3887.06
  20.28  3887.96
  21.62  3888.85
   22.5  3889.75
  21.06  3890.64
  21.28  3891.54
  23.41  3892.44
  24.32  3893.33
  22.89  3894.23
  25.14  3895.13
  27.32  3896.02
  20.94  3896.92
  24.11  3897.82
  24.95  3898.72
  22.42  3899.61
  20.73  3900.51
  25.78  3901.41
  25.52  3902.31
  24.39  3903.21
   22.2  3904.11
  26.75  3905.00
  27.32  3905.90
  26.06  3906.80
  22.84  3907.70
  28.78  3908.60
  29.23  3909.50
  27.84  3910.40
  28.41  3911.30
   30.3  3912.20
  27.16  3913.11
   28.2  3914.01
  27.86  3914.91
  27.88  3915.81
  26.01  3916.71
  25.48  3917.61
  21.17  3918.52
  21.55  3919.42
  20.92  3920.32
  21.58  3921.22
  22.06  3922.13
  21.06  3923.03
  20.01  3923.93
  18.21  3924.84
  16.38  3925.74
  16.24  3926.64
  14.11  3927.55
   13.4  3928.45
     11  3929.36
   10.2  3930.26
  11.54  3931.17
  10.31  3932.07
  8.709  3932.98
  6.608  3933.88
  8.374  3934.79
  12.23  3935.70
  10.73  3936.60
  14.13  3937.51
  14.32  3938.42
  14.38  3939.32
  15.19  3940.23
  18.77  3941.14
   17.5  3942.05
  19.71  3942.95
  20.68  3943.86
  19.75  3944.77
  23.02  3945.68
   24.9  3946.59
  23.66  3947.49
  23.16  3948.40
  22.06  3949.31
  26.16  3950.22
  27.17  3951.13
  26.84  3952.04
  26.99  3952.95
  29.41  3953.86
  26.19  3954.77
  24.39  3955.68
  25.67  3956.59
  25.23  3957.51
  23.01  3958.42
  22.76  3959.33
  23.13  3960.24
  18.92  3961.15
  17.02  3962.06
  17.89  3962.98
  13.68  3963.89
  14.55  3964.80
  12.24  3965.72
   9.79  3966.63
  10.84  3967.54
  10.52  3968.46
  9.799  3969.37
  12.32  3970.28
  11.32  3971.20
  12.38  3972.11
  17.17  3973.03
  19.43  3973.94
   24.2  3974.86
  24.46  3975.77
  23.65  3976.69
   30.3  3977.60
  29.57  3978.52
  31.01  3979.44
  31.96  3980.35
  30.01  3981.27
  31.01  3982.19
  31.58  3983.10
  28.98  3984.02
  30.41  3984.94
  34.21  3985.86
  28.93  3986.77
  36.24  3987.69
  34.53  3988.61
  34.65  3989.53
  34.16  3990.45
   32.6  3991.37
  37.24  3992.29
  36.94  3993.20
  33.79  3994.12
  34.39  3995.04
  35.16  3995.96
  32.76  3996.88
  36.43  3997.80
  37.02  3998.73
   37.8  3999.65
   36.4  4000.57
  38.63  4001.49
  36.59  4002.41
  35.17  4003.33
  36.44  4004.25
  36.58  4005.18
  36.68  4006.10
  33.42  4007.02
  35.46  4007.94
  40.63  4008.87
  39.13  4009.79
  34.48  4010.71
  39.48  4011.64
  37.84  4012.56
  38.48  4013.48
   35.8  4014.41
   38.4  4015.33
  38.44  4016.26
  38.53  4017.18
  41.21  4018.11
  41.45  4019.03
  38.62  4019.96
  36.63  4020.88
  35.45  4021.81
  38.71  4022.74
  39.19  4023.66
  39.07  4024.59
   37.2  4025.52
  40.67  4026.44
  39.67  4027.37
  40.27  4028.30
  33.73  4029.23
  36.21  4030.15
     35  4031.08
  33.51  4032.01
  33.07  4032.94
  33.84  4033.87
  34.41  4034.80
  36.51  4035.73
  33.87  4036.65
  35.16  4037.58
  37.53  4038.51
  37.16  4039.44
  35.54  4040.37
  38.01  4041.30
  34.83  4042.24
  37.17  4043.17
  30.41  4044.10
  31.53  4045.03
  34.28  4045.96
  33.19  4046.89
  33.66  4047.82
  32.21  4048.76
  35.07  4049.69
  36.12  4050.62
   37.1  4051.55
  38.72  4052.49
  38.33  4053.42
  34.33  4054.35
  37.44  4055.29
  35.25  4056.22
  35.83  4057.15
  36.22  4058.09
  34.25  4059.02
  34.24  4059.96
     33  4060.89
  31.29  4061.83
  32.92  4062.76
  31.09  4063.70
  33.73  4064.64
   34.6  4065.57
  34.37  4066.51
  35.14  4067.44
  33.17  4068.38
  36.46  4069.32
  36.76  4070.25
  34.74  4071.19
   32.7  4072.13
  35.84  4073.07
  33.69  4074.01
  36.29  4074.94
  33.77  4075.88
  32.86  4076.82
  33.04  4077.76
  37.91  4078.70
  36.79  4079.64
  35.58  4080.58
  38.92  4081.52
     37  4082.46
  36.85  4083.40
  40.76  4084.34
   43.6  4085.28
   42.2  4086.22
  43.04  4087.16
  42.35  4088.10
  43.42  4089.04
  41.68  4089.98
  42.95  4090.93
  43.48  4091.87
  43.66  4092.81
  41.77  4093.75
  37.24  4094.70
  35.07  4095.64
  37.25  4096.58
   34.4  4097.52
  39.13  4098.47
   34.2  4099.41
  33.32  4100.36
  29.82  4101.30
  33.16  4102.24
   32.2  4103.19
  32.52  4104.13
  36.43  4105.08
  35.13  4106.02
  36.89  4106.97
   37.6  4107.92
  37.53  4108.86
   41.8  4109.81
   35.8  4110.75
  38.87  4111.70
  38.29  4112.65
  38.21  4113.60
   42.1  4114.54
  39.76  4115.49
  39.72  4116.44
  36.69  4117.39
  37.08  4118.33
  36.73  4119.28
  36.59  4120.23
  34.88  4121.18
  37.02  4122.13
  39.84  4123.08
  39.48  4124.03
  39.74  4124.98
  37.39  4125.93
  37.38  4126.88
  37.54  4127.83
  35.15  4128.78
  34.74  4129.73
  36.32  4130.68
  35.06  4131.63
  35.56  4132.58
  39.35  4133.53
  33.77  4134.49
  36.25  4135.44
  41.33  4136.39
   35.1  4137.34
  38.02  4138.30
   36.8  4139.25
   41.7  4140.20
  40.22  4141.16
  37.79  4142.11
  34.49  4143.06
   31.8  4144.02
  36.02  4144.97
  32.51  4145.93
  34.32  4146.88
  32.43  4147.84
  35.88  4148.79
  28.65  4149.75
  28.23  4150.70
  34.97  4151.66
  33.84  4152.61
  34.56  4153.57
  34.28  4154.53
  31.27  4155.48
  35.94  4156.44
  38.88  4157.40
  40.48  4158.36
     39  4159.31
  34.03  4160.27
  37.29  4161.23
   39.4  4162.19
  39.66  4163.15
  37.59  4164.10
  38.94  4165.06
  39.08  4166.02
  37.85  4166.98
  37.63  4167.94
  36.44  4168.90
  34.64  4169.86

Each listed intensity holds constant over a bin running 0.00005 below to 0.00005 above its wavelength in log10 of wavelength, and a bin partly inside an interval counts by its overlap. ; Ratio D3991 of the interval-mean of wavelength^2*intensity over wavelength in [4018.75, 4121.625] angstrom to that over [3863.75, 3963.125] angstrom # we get 1.90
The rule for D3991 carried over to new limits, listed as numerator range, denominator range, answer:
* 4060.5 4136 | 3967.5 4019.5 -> 1.22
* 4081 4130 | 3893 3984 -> 1.96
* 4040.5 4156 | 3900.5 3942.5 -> 1.99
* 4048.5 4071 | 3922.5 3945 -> 2.56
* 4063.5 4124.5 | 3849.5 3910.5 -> 2.03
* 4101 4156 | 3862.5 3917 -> 1.83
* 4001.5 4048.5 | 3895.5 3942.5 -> 1.90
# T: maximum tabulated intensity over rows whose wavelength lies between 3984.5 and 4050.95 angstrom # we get 41.45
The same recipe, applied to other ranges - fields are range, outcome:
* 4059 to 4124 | 43.66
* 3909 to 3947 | 30.3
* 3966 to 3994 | 37.24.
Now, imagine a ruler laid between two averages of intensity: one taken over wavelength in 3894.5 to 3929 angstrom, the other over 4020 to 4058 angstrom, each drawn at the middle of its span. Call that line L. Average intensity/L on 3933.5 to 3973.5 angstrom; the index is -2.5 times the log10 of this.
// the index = 0.45 mag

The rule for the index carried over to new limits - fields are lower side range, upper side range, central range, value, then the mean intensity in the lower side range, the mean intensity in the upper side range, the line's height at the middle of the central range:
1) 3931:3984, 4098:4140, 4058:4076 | -0.09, 19.8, 36.9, 31.4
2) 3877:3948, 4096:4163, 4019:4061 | -0.21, 20.5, 36.3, 29.8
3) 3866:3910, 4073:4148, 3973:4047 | -0.15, 21.6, 37.3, 30.2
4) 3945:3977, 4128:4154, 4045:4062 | -0.24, 20.1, 35.4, 28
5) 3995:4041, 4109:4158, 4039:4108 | 0.02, 36.9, 36.5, 36.7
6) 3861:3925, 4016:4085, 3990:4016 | -0.15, 22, 35.8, 31.6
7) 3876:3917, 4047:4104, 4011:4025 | -0.19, 23.2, 36.3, 32.1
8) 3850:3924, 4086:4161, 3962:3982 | 0.38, 21.2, 36.9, 26.8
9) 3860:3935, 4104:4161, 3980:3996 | -0.23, 20.6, 36.5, 26.7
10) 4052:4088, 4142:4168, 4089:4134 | -0.05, 35.9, 35.5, 35.7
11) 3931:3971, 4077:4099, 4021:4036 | -0.21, 18.1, 39.4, 30.1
